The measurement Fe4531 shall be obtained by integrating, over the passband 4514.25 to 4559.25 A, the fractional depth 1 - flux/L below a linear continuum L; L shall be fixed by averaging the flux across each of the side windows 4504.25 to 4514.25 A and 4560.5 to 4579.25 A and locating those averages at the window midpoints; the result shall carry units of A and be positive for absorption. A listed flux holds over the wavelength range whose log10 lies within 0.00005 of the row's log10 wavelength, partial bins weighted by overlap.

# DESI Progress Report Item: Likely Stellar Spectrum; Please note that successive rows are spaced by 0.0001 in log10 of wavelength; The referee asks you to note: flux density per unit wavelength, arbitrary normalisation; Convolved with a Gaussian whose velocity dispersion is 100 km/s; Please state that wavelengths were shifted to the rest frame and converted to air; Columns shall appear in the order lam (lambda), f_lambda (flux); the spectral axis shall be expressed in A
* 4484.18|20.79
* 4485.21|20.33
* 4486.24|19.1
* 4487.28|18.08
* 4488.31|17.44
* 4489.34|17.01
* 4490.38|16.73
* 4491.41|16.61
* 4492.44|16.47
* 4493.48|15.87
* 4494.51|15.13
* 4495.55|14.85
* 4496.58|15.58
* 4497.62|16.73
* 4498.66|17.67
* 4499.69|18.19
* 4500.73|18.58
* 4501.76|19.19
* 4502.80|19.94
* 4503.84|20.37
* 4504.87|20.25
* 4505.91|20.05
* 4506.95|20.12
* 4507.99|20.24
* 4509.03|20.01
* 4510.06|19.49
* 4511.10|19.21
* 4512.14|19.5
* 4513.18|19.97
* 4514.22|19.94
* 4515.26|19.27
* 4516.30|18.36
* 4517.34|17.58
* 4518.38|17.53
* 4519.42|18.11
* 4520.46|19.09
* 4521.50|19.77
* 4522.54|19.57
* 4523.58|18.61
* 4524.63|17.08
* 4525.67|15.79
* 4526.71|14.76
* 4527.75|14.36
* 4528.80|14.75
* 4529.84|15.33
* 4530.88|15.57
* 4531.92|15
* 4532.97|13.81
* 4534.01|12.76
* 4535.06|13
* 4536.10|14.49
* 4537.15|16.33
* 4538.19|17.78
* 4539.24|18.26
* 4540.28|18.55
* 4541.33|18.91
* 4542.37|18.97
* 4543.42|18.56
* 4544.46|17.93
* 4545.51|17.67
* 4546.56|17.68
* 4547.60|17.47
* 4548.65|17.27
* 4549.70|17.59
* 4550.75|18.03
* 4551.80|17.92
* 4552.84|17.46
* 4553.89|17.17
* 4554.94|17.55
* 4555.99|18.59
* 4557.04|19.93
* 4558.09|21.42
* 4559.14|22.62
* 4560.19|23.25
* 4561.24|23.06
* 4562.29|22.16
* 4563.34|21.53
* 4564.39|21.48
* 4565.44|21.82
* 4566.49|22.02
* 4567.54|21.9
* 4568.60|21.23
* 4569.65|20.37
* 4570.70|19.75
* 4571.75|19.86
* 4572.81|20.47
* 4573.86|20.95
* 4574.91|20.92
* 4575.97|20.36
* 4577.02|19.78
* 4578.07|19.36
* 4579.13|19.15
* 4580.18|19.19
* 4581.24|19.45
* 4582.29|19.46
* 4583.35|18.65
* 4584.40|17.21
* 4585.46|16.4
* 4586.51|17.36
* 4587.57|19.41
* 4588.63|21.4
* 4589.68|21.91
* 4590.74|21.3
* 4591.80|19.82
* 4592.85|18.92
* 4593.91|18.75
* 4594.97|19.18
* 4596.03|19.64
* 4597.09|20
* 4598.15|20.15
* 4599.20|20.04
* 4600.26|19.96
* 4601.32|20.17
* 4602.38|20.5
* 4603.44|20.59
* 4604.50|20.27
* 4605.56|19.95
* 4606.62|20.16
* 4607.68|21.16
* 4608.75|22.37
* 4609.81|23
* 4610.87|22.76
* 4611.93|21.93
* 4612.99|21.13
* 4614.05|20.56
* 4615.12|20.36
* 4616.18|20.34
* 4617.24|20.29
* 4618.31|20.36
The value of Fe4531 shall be 6.6 A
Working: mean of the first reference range 19.9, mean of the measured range 17.4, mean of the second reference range 21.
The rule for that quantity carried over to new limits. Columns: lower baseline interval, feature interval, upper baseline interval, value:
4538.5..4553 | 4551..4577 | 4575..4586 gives -2.80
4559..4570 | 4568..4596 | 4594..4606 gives 1.79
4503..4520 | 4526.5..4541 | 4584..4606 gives 3.03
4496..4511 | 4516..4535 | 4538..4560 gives 2.38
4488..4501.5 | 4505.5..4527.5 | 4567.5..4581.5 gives -1.33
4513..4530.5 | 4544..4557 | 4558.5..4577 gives 1.41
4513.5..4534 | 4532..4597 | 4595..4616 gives -0.75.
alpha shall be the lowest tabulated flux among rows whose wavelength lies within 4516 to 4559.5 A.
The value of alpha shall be 12.76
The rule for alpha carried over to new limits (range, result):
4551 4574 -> 17.17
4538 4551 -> 17.27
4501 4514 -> 19.19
